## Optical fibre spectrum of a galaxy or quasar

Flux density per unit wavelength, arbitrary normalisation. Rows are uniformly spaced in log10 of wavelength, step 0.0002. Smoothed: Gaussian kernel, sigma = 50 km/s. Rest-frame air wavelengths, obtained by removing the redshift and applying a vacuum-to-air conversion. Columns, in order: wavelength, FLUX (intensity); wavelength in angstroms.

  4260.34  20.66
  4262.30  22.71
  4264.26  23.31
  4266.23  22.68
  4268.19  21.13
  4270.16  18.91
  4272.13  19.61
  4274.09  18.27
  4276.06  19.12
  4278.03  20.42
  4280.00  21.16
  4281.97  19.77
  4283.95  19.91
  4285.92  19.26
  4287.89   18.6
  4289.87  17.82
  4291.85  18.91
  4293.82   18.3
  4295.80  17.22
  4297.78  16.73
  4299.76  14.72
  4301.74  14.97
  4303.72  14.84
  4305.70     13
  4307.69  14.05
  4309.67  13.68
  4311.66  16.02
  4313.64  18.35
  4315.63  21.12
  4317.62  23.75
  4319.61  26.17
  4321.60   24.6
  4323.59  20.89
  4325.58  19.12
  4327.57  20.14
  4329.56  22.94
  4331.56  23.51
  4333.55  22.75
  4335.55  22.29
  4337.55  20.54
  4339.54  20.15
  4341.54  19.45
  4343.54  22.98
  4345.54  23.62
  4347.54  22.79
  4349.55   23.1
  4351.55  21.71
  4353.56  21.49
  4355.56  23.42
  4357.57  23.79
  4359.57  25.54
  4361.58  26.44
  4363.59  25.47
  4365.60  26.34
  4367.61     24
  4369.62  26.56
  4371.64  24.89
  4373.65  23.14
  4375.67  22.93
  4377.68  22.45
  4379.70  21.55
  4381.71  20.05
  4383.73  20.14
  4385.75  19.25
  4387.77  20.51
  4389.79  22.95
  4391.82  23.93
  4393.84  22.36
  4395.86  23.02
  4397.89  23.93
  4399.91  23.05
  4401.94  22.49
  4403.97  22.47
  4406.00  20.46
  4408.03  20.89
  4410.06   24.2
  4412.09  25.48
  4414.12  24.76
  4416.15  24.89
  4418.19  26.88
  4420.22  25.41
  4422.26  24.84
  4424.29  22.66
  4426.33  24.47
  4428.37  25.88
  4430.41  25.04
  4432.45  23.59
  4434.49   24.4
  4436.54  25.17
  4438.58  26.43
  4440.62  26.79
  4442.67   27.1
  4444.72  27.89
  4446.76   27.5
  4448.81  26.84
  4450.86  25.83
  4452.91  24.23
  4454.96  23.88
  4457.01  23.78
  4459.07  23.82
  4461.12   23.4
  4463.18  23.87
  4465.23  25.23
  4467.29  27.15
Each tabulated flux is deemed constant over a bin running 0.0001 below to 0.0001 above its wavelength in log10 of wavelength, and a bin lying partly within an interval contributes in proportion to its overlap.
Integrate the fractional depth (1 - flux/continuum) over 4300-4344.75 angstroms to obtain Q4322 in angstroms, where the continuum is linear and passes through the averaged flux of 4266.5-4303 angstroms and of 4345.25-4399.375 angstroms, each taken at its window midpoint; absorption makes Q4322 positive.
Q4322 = 2.0 angstroms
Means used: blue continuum 18.7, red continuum 23.2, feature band 19.7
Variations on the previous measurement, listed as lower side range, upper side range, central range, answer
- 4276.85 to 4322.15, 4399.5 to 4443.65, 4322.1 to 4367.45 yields -4.6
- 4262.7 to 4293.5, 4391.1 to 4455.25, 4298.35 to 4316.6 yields 4.6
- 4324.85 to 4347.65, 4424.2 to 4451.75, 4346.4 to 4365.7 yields -1.2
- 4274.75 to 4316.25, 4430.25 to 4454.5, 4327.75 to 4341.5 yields -1.4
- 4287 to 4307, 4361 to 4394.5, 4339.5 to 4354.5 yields -1.1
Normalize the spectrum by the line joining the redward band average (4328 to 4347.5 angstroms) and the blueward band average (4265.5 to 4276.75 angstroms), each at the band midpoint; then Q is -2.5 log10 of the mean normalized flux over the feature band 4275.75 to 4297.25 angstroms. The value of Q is 0.07 mag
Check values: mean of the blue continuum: 19.9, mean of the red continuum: 22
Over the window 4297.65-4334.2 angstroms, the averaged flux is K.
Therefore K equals 19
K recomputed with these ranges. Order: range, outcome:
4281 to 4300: 18.2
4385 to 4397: 22.1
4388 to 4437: 23.8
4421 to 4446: 25.4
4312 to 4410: 22.5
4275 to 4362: 20.2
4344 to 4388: 23.2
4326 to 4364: 22.7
